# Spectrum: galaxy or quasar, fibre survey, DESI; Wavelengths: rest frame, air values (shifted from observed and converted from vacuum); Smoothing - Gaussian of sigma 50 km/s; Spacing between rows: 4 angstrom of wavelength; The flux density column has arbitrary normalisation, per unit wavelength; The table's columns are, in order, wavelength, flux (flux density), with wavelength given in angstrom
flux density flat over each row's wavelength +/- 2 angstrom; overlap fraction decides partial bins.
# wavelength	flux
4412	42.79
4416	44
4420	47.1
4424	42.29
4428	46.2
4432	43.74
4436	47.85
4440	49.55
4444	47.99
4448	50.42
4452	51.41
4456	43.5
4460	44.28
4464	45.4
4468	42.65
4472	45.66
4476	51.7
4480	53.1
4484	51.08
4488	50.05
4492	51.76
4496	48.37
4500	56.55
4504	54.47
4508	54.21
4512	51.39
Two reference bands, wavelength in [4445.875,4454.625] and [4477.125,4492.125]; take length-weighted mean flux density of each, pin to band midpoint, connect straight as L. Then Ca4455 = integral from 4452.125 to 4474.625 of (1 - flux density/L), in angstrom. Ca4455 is 2.52 angstrom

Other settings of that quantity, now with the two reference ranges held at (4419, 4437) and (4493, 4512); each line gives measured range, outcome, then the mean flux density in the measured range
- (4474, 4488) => -0.24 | 51.7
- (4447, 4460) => 0.06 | 47.7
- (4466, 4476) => 0.83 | 45.7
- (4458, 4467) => 0.79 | 44.6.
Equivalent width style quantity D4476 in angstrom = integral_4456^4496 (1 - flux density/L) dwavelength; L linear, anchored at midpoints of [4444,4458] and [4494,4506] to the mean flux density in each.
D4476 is 2.11 angstrom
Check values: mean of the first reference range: 48.4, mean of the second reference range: 53.1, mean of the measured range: 48.2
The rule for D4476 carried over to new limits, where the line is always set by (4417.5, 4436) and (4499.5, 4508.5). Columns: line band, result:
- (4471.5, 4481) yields 0.2 angstrom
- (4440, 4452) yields -0.5 angstrom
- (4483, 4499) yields 0.8 angstrom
